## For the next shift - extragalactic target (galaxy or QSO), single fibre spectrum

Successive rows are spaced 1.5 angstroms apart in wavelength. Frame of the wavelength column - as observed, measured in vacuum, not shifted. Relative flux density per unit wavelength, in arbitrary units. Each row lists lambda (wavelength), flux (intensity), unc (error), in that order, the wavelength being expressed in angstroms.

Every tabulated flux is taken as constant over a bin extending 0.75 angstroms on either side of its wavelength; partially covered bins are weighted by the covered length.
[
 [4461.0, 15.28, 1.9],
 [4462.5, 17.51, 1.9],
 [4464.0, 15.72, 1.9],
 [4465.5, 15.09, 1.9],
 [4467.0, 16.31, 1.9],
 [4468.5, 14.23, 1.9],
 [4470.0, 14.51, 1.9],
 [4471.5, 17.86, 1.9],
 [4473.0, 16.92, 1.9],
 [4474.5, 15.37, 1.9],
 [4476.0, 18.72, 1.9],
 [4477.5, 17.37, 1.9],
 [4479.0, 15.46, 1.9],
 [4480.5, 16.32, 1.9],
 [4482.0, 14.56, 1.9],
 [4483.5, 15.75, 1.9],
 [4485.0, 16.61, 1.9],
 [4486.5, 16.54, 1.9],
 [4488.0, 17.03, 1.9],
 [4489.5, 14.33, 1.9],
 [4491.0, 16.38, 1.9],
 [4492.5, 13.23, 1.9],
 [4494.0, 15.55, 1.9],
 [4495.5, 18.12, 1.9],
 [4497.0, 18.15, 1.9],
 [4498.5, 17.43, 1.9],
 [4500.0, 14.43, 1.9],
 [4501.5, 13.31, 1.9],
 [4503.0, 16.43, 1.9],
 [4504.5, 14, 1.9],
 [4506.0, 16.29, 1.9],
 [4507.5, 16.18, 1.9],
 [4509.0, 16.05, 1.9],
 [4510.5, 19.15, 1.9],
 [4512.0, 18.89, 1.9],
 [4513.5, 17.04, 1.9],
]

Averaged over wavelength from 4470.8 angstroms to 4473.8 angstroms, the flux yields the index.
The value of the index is 17.3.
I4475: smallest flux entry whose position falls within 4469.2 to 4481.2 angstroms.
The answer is 14.51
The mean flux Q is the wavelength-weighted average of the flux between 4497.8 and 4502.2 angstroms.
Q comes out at 15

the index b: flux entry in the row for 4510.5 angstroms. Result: 19.15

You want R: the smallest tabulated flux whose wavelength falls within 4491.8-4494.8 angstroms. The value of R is 13.23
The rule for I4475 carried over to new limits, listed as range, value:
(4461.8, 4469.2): 14.23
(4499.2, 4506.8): 13.31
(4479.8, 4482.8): 14.56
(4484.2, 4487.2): 16.54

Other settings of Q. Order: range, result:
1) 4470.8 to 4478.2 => 17.2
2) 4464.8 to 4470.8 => 15.1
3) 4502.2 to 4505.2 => 15.2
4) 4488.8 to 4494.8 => 14.9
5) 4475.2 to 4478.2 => 18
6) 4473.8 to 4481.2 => 16.7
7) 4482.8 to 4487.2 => 16.3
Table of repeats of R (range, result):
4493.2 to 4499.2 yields 15.55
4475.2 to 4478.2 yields 17.37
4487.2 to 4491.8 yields 14.33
